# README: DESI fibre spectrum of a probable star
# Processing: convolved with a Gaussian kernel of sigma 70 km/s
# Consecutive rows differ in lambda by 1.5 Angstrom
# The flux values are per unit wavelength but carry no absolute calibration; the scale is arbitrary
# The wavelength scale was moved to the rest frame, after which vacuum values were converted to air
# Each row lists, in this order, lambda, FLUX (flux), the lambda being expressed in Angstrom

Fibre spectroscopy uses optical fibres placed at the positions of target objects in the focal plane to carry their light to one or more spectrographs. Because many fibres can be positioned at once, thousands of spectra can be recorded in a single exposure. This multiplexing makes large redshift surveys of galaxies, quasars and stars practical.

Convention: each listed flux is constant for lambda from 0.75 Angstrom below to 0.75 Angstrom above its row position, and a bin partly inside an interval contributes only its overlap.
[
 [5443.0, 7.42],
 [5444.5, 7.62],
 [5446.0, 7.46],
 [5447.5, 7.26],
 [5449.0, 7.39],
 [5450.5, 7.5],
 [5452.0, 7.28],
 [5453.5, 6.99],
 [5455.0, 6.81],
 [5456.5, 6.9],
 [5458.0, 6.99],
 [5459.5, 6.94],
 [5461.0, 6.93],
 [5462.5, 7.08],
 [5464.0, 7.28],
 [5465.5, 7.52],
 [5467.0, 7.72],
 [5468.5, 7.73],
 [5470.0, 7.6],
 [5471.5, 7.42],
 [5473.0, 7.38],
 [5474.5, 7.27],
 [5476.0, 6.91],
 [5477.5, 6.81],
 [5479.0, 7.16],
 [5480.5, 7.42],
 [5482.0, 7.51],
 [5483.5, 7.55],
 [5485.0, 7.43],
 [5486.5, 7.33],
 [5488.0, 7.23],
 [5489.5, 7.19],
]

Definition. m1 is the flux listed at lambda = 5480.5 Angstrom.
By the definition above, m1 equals 7.42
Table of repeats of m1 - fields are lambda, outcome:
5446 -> 7.46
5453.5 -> 6.99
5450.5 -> 7.5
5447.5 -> 7.26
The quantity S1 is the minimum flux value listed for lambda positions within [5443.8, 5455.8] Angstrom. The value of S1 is 6.81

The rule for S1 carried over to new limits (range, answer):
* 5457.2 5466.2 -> 6.93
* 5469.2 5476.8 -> 6.91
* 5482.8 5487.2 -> 7.33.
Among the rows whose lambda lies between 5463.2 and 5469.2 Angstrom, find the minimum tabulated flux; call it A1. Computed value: 7.28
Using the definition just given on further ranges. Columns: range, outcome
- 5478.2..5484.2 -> 7.16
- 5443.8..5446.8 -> 7.46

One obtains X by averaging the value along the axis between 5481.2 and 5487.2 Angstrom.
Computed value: 7.46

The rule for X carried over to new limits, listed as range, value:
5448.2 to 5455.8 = 7.19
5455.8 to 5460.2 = 6.94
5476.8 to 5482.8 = 7.23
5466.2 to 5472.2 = 7.62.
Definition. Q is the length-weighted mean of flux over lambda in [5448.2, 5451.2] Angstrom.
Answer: 7.44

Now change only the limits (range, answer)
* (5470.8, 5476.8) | 7.24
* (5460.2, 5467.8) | 7.31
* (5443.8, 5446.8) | 7.53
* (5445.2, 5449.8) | 7.37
